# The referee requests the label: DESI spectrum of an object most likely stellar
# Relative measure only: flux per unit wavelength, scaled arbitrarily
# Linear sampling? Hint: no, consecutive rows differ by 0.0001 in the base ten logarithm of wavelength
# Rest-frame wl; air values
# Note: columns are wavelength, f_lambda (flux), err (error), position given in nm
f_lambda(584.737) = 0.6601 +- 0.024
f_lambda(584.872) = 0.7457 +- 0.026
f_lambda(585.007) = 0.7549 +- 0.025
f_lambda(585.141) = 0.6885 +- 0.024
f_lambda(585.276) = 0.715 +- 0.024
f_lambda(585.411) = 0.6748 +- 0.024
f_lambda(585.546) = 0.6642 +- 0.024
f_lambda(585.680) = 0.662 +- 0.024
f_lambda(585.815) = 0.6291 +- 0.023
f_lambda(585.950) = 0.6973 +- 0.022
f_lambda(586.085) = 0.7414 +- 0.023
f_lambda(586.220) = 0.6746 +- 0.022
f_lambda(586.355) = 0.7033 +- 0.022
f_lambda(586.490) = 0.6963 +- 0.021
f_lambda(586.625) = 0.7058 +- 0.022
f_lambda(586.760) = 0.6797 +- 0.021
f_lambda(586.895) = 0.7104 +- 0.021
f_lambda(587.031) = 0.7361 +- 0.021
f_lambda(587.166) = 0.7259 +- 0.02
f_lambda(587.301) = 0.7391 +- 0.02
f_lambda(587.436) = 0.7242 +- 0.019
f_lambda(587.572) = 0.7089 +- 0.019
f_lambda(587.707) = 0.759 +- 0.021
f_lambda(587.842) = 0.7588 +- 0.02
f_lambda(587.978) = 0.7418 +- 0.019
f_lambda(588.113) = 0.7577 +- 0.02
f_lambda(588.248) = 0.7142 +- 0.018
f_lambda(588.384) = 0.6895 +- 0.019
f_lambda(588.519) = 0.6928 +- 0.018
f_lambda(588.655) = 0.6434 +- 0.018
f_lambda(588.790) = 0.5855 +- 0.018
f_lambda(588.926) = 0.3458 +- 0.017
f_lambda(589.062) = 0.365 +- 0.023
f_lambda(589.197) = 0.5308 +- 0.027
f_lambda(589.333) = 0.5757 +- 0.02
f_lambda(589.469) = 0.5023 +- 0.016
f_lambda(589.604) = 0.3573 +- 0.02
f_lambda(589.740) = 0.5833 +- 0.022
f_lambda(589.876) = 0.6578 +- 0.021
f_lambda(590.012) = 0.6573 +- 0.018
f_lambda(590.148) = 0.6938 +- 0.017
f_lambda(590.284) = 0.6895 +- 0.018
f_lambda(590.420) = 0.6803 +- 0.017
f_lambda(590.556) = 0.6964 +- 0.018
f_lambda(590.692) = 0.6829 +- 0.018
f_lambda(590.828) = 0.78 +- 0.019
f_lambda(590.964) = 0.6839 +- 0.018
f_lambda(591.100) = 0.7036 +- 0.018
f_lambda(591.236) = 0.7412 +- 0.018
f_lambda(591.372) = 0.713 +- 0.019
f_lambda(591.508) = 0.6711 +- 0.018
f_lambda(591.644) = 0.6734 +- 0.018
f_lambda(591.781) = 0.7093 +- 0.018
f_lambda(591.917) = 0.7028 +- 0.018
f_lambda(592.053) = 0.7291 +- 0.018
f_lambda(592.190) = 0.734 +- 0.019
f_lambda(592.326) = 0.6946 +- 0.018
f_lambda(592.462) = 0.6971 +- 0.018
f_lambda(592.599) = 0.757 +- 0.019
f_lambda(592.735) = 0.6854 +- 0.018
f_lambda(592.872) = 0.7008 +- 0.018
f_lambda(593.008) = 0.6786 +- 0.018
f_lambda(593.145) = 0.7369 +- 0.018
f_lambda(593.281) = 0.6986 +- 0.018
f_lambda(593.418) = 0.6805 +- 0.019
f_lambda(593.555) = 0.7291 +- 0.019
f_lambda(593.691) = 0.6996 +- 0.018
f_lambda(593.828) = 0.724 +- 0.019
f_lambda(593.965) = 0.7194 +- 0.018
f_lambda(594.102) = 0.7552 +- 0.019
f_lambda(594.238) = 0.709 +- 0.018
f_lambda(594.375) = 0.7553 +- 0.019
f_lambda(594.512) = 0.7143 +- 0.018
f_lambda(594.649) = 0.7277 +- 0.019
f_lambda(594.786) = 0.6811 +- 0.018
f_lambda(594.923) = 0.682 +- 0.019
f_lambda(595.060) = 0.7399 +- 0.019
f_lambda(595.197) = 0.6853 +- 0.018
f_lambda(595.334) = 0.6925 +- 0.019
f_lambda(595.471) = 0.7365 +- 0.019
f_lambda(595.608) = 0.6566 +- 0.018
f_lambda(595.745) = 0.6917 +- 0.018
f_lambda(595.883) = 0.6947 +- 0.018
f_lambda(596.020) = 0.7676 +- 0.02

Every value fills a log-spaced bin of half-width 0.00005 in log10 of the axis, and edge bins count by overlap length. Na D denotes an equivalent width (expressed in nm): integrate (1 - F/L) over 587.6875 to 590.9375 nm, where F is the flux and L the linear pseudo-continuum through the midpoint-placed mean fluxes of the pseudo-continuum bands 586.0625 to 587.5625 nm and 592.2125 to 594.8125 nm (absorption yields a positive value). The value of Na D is 0.38 nm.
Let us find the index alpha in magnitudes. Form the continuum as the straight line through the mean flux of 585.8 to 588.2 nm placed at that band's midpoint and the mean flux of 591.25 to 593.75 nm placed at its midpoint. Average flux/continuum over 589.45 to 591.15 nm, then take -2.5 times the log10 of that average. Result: 0.10 mag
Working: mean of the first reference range 0.718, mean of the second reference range 0.706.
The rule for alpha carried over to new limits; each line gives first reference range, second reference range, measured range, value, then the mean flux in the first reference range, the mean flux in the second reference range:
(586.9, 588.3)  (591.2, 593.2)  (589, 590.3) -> 0.28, 0.736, 0.708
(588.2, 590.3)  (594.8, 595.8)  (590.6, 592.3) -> -0.15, 0.576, 0.697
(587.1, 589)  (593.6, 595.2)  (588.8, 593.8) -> 0.07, 0.684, 0.718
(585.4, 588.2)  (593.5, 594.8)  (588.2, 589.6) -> 0.28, 0.71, 0.723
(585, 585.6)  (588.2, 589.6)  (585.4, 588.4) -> -0.13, 0.695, 0.553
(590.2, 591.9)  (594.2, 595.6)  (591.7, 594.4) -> -0.01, 0.702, 0.71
